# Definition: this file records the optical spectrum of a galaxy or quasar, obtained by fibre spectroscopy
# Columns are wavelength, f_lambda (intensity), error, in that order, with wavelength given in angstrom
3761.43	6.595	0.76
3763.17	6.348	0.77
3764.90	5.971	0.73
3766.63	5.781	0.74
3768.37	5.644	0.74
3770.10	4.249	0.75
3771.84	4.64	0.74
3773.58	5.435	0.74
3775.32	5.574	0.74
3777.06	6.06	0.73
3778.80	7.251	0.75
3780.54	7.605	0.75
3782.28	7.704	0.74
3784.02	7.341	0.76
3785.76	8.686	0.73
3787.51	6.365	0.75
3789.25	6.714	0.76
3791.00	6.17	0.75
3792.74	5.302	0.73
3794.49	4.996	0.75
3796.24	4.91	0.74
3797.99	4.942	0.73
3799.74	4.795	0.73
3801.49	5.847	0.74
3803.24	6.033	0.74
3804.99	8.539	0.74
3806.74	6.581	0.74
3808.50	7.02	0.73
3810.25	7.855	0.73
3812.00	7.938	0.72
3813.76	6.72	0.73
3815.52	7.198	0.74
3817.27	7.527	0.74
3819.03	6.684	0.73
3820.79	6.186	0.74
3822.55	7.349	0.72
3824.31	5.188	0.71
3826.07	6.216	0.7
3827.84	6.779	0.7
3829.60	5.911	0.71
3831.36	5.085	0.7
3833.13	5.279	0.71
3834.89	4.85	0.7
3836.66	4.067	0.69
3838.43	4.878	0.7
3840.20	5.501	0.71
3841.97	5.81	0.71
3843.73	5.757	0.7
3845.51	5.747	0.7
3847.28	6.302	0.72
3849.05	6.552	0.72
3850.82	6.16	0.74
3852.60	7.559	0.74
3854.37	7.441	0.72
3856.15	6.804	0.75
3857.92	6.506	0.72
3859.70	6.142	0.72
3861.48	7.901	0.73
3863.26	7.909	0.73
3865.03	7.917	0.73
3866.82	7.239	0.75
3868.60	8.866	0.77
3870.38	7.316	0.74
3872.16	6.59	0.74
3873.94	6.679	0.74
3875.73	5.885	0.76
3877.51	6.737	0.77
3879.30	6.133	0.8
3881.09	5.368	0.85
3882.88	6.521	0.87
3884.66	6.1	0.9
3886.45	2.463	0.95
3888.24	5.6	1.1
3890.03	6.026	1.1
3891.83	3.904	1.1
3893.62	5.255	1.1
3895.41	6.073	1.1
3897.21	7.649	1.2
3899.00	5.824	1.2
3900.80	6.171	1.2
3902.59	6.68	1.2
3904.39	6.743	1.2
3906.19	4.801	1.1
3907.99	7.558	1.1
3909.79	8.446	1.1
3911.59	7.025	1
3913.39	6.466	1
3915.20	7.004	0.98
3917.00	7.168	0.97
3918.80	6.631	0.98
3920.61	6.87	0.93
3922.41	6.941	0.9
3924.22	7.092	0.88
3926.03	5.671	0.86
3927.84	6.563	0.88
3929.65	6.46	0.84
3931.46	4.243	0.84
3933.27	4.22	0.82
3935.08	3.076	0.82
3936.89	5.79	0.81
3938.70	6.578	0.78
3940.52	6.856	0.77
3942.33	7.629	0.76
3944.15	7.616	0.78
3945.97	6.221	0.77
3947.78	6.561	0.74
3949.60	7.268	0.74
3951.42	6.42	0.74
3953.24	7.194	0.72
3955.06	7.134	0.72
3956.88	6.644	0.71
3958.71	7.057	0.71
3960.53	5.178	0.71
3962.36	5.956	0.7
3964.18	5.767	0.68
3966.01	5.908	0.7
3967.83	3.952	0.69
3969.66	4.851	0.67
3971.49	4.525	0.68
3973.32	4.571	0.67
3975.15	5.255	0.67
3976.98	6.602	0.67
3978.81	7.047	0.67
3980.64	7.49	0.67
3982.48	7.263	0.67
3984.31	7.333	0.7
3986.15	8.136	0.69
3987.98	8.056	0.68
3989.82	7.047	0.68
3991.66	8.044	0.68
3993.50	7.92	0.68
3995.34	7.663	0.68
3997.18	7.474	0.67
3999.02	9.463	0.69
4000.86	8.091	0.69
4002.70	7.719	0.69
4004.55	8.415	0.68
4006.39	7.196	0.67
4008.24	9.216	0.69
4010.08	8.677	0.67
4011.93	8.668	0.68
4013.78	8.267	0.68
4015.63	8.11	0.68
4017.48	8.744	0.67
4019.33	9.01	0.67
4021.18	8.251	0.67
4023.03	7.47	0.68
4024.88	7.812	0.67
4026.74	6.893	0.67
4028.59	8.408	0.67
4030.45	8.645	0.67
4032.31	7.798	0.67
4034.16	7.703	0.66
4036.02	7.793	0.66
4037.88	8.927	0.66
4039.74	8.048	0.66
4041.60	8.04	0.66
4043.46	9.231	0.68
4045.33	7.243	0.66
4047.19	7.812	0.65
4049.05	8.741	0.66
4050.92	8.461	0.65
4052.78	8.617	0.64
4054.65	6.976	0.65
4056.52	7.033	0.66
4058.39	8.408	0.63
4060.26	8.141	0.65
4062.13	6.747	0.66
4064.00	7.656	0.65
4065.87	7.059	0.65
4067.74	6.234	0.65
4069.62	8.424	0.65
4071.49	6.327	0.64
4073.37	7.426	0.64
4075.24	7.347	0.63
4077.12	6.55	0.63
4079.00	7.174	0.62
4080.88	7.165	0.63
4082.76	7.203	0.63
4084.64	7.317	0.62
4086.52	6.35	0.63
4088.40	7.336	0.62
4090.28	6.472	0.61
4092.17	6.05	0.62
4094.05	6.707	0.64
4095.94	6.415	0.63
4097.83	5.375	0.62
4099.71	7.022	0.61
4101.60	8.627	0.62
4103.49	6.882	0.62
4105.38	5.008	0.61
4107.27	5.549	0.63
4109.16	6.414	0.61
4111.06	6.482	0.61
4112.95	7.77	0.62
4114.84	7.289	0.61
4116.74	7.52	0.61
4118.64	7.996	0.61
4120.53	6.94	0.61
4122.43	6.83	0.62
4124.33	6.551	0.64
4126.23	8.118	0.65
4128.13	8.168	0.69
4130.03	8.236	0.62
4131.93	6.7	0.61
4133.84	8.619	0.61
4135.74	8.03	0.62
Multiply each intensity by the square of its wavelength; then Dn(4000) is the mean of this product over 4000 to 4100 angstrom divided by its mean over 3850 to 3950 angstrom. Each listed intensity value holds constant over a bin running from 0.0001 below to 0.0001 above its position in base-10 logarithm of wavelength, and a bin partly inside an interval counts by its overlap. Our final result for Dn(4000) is 1.28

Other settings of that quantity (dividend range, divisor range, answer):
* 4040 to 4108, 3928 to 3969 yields 1.26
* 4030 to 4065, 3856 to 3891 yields 1.34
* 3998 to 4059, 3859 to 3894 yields 1.39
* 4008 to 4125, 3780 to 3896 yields 1.32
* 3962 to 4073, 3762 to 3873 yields 1.31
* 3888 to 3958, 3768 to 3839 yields 1.09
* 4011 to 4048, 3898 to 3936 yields 1.37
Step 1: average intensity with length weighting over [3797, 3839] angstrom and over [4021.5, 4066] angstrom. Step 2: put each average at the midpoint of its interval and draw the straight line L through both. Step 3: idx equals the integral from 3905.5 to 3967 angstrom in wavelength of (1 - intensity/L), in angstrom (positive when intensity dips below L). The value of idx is 6.04 angstrom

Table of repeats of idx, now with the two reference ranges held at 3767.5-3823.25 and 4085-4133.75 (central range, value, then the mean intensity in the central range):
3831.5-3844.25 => 2.7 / 5.14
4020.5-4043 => -3.9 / 8.01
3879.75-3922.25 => 2.6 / 6.2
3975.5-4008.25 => -4.6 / 7.7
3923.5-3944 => 2.4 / 5.89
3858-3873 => -2.0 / 7.44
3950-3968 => 1.2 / 6.24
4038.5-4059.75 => -3.8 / 8.07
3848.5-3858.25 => -0.5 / 6.87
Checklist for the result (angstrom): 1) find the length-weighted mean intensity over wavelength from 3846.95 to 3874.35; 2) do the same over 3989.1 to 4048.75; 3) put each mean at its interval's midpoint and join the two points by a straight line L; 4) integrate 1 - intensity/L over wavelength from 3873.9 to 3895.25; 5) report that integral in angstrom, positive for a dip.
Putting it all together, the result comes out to 5.16 angstrom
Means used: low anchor 7.14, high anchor 8.13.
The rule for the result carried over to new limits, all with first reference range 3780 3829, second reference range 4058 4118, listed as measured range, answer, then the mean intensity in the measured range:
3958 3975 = 3.8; 5.28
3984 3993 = -1.2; 7.75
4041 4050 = -1.7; 8.22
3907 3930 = -0.6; 6.92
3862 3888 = 0.6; 6.55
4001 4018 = -3.6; 8.31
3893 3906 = 0.8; 6.28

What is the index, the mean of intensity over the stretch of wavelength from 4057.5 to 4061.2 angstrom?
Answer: 8.27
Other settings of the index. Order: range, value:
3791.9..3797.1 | 5.06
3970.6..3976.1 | 4.8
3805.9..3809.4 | 6.81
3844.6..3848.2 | 6.02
